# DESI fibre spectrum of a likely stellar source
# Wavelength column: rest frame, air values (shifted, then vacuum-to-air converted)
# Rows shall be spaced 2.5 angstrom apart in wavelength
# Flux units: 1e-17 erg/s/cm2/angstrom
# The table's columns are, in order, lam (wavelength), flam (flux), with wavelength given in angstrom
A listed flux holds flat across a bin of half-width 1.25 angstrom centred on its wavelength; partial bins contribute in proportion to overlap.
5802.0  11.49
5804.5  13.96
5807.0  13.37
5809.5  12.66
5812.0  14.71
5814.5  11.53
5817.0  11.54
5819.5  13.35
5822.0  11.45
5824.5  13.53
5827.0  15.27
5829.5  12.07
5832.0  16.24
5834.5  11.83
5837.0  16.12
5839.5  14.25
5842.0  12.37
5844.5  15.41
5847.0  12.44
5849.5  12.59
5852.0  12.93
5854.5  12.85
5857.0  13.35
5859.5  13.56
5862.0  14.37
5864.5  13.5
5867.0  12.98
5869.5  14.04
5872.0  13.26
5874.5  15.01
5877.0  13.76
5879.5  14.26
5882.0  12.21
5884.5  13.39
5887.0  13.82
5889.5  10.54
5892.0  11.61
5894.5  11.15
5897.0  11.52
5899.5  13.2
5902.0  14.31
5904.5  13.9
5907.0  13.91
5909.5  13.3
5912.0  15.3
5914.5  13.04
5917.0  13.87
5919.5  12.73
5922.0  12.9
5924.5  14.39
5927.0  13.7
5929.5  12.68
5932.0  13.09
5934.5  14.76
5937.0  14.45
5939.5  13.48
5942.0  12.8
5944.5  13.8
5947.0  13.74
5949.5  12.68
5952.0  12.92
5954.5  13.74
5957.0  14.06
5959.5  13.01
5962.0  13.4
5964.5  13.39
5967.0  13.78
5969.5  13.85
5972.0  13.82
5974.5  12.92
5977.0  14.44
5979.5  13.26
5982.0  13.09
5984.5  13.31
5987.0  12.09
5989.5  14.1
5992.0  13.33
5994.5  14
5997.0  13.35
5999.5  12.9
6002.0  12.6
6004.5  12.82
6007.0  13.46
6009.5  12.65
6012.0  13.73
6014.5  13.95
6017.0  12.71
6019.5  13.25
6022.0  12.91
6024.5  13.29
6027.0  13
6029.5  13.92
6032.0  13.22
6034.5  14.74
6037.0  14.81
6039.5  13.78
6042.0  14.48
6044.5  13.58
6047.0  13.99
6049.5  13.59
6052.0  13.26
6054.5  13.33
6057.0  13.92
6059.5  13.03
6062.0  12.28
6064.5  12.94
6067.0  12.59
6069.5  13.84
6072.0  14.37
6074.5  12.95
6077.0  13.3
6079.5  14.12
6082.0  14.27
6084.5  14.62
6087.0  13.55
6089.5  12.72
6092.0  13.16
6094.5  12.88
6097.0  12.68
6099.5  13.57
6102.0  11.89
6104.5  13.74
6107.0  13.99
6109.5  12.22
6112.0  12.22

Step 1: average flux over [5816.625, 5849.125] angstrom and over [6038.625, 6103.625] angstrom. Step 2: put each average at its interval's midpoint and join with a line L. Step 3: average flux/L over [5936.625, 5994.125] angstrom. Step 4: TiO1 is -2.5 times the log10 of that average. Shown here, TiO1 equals 0.00 mag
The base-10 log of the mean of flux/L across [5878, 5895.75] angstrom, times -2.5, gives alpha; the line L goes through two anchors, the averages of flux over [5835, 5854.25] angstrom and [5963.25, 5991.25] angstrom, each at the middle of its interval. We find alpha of 0.09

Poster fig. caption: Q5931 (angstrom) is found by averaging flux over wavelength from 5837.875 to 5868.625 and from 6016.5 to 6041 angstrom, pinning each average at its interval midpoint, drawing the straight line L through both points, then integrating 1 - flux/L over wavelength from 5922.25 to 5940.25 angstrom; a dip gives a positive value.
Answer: -0.3 angstrom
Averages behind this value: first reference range 13.4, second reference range 13.6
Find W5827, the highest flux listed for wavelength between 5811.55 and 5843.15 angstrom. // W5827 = 16.24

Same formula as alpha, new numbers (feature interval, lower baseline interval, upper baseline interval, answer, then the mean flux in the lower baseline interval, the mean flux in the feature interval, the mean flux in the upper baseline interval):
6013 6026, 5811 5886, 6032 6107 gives 0.02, 13.5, 13.2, 13.5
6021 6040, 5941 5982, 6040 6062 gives -0.01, 13.5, 13.7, 13.6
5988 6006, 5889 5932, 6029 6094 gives 0.01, 13.1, 13.3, 13.6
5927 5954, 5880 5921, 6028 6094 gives -0.02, 13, 13.5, 13.6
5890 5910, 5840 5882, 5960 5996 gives 0.06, 13.5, 12.8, 13.5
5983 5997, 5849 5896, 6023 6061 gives 0.01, 13.1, 13.4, 13.7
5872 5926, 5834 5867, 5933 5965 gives 0.02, 13.5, 13.2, 13.6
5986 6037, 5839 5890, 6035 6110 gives 0.01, 13.4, 13.3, 13.5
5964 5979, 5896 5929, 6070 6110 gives -0.02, 13.5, 13.7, 13.4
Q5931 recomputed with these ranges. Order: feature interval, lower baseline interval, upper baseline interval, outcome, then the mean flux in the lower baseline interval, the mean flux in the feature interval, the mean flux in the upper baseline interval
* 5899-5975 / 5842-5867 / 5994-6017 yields -1.7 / 13.4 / 13.6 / 13.2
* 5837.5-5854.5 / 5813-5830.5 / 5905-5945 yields -0.6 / 12.7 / 13.4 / 13.6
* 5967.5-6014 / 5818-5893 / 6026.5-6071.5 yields 0.7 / 13.4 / 13.3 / 13.6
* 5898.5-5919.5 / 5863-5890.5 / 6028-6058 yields -0.5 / 13.4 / 13.8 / 13.9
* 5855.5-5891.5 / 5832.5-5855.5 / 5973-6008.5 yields 0.2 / 13.5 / 13.4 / 13.3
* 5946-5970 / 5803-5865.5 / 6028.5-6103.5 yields 0.0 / 13.4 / 13.4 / 13.5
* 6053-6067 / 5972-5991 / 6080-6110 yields 0.3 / 13.3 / 13.1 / 13.3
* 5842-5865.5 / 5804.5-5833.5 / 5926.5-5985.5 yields -0.1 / 13.3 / 13.4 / 13.5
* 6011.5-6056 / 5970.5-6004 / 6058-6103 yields -1.2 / 13.3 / 13.6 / 13.3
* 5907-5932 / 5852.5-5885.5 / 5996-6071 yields 0.0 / 13.6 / 13.5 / 13.4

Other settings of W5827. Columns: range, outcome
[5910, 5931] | 15.3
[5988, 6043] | 14.81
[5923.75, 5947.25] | 14.76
